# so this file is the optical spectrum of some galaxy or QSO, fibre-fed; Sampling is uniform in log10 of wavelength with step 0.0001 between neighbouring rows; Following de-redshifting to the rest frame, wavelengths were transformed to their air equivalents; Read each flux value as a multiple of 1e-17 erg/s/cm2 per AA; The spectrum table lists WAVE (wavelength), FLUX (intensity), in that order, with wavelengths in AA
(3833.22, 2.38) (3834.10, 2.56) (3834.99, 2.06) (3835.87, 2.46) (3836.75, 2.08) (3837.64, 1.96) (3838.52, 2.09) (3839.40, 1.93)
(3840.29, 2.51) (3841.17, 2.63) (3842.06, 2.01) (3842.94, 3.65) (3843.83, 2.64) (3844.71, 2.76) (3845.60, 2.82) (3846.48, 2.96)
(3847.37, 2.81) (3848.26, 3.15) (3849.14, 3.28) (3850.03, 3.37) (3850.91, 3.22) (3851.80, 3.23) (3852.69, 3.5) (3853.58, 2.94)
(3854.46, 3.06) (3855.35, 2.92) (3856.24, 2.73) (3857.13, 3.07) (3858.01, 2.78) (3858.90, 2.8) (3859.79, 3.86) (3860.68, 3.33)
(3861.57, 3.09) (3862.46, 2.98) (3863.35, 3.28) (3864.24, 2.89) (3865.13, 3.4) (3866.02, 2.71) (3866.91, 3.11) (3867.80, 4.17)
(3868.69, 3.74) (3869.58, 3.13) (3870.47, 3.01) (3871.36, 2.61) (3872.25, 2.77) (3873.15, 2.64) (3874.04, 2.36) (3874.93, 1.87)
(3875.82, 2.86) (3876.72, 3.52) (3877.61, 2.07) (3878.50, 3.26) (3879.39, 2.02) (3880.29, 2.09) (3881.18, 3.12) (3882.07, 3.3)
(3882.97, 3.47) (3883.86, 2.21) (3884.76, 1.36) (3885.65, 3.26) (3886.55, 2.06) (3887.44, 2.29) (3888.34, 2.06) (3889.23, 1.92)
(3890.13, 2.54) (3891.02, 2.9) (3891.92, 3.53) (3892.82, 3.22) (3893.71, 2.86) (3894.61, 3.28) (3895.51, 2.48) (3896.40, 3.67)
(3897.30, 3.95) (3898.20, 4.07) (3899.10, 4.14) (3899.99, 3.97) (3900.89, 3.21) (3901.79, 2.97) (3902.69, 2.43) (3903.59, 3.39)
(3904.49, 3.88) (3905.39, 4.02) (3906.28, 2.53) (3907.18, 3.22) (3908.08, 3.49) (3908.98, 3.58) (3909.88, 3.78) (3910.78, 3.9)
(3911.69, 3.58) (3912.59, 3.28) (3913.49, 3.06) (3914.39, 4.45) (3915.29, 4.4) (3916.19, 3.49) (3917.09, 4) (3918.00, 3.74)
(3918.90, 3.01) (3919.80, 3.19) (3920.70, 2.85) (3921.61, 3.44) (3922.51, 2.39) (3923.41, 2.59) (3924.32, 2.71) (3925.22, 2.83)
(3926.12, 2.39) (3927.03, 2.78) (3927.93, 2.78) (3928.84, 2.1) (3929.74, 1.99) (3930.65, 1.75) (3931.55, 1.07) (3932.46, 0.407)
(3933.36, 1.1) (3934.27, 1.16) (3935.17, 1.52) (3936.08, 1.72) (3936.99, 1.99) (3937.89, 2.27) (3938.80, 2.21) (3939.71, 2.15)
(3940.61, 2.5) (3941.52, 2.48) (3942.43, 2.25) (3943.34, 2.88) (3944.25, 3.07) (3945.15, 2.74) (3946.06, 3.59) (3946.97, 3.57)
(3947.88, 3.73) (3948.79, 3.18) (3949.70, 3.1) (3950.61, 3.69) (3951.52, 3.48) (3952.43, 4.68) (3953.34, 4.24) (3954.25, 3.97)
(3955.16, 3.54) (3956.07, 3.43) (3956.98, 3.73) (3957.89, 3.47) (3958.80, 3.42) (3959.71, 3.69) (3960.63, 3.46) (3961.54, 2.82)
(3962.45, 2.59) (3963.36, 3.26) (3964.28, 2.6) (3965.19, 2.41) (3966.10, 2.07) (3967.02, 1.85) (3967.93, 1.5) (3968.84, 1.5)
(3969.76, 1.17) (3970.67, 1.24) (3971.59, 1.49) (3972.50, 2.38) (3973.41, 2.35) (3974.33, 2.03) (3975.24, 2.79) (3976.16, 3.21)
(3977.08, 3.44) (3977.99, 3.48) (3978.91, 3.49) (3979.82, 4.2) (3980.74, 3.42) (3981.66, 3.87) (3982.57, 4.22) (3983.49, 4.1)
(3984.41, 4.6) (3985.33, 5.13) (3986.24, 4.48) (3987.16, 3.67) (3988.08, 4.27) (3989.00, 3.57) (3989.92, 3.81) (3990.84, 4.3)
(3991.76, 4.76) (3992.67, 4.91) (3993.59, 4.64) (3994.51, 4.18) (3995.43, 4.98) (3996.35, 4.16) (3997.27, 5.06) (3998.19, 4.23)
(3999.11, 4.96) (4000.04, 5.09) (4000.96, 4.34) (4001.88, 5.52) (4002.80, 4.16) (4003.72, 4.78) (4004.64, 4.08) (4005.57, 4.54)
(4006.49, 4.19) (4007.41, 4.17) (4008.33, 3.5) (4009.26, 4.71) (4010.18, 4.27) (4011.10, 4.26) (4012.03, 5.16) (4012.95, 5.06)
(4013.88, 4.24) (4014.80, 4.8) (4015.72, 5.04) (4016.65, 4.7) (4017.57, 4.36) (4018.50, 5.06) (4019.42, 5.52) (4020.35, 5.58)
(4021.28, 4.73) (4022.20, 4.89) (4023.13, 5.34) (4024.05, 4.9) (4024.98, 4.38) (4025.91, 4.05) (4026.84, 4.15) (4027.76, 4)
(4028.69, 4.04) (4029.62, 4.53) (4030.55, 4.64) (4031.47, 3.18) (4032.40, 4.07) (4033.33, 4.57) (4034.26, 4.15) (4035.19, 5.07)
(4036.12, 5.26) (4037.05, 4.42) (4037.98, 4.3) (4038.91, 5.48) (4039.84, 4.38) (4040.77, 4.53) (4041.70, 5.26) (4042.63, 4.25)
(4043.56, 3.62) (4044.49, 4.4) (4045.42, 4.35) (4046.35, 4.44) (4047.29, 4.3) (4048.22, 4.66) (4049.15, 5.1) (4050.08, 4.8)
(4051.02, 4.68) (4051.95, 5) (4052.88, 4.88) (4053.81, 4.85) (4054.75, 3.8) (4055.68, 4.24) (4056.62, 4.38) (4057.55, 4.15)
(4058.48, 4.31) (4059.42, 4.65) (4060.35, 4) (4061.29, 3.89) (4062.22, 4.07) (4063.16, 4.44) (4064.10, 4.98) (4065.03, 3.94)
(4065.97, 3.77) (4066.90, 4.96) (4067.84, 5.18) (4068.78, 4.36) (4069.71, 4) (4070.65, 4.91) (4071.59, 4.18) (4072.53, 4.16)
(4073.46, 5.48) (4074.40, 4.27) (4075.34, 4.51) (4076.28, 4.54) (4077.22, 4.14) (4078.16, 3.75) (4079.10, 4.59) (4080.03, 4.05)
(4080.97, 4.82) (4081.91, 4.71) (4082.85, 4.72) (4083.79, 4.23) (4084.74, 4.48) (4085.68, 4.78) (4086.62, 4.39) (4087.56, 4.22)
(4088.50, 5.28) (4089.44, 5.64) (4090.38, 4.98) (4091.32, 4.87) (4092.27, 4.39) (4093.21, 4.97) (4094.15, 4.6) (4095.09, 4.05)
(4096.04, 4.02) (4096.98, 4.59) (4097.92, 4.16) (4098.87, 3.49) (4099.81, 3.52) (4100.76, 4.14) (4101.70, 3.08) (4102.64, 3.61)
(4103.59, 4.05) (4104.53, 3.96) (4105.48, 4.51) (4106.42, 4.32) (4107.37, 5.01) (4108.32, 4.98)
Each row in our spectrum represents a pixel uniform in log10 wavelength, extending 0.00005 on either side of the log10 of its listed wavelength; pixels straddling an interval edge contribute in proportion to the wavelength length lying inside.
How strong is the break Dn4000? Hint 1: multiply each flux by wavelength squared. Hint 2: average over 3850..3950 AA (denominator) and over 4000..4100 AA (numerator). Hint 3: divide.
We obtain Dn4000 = 1.68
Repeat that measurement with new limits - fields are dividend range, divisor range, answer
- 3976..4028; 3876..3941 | 1.65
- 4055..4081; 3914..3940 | 1.88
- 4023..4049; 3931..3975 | 1.79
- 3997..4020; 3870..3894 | 1.87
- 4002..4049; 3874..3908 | 1.65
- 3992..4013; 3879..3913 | 1.56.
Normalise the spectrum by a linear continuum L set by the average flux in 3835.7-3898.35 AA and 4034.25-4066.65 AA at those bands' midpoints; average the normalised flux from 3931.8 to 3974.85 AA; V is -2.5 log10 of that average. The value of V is 0.352 mag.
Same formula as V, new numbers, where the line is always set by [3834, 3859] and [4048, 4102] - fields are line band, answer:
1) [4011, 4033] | -0.141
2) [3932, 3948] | 0.460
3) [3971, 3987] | 0.093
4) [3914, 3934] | 0.231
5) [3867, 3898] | 0.074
